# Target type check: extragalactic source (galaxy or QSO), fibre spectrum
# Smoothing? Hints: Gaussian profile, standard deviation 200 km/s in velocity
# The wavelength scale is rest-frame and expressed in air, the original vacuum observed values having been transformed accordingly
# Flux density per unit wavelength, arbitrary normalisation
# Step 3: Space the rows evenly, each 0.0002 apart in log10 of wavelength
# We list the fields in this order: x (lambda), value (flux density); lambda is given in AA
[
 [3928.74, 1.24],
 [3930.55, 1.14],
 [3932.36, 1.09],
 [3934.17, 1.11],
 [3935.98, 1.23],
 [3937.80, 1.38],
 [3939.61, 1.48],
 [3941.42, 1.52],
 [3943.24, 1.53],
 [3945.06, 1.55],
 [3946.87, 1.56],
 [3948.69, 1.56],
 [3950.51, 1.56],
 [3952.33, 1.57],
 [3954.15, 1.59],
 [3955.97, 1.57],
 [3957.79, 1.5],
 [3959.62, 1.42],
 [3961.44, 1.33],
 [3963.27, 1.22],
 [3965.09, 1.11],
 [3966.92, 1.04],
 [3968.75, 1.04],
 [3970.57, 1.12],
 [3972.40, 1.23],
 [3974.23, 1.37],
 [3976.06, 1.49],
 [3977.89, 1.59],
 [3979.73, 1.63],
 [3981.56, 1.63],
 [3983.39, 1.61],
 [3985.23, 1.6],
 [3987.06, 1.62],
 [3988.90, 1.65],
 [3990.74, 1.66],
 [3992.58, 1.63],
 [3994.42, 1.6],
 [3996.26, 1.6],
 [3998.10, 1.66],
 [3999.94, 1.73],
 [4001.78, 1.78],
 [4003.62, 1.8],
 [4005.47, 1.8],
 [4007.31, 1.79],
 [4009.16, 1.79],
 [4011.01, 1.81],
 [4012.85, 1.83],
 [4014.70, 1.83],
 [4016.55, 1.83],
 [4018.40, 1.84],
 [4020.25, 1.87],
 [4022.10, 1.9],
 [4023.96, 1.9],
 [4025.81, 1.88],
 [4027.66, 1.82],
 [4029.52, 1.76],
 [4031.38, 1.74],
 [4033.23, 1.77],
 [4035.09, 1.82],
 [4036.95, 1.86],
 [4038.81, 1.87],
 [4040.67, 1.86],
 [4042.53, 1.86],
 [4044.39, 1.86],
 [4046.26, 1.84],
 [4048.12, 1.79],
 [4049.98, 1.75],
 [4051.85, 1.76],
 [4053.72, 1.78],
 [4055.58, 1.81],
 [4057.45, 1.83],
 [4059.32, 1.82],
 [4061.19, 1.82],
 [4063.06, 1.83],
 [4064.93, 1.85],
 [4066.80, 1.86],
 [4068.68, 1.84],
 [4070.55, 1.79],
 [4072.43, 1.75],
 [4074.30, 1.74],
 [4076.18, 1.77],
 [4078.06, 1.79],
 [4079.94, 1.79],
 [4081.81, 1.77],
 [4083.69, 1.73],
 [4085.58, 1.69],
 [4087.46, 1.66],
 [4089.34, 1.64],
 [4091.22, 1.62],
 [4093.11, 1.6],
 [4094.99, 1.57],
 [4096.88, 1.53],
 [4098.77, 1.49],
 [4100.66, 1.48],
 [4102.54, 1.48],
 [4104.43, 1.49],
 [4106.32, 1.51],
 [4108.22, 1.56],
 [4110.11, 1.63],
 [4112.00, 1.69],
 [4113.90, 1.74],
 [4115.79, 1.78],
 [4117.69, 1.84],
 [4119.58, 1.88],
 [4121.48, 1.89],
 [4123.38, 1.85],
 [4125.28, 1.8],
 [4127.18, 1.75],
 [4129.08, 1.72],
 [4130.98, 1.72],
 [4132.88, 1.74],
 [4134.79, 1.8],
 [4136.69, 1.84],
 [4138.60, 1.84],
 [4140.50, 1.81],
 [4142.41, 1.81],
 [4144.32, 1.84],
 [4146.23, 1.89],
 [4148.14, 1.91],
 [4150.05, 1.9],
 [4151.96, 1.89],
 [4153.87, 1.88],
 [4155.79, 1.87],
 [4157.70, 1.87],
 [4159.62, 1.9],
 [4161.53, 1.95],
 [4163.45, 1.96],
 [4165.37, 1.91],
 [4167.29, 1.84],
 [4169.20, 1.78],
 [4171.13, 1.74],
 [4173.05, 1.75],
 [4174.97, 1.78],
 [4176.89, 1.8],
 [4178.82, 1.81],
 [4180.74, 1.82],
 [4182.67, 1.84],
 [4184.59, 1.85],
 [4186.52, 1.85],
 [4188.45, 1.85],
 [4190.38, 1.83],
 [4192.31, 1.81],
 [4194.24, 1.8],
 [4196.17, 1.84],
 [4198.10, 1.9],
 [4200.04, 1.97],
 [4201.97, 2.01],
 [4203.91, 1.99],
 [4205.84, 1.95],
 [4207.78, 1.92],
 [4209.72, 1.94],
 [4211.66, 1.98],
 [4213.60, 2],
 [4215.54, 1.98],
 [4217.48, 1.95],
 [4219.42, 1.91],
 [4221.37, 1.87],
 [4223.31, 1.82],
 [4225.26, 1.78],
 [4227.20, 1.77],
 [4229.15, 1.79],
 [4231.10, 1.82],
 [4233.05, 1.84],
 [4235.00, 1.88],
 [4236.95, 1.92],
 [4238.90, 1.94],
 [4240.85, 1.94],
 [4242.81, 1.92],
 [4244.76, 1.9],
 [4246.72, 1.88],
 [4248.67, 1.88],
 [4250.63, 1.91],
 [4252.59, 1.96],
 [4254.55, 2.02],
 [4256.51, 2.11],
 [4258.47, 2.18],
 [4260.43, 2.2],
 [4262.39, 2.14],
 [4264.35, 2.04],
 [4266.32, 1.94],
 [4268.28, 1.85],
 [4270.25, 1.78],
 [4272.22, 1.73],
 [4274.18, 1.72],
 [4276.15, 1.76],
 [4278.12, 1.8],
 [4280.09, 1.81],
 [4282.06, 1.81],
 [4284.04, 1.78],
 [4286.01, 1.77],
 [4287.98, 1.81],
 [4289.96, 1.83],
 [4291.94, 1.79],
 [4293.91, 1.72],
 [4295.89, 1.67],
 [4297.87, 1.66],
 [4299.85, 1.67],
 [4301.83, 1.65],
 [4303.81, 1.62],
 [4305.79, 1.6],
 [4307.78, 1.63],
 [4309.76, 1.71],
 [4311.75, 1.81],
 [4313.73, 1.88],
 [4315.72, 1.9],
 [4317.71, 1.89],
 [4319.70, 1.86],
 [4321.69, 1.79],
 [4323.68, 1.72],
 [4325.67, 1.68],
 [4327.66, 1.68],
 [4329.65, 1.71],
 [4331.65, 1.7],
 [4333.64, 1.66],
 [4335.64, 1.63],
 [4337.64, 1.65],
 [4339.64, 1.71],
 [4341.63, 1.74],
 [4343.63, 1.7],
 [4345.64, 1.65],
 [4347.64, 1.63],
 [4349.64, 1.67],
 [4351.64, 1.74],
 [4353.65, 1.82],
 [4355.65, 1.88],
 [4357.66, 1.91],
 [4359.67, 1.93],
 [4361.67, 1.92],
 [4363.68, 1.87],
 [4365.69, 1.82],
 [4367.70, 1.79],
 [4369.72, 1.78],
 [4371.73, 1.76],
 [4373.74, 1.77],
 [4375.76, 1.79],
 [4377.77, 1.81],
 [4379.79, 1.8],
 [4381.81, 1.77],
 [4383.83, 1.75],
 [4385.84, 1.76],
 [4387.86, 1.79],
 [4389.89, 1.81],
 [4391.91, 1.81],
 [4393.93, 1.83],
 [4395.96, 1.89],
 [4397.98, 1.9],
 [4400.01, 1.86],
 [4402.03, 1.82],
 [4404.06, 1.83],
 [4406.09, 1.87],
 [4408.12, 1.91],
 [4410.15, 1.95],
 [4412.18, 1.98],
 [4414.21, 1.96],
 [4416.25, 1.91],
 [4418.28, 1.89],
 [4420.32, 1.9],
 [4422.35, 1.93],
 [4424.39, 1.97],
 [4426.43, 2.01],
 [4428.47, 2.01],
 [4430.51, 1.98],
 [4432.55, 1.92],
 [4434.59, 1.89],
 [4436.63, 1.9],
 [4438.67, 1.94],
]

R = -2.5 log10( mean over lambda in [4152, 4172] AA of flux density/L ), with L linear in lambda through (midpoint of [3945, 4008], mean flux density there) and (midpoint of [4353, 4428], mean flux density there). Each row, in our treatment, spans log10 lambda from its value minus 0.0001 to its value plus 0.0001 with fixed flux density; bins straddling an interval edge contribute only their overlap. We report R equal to -0.12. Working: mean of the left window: 1.52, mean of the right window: 1.86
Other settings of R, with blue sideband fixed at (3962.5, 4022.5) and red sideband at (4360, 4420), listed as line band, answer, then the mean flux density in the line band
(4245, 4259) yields -0.13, 1.98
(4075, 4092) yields -0.04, 1.72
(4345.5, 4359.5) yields 0.03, 1.77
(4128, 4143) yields -0.06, 1.78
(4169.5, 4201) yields -0.07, 1.83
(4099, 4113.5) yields 0.08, 1.55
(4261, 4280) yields -0.06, 1.87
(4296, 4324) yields 0.03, 1.74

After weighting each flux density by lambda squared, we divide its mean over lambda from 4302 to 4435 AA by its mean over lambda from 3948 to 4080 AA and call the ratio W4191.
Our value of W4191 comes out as 1.27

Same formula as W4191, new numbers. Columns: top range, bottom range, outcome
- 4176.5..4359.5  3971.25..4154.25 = 1.16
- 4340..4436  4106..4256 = 1.10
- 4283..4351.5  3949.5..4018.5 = 1.29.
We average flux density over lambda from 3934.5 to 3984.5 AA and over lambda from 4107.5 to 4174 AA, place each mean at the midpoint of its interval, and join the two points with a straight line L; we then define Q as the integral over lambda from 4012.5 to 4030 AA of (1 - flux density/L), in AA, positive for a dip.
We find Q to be -3.3 AA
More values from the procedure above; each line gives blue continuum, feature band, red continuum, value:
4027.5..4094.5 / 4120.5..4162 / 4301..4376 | -1.6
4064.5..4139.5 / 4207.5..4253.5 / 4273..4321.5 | -4.1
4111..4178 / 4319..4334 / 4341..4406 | 0.7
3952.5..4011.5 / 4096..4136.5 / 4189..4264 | 1.4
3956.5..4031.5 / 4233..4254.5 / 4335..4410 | -2.2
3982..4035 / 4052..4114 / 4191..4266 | 4.0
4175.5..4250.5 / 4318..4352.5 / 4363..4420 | 2.8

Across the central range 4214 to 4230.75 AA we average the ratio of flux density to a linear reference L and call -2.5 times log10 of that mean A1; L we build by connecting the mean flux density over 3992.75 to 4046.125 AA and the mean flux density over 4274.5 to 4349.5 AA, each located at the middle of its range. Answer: -0.07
